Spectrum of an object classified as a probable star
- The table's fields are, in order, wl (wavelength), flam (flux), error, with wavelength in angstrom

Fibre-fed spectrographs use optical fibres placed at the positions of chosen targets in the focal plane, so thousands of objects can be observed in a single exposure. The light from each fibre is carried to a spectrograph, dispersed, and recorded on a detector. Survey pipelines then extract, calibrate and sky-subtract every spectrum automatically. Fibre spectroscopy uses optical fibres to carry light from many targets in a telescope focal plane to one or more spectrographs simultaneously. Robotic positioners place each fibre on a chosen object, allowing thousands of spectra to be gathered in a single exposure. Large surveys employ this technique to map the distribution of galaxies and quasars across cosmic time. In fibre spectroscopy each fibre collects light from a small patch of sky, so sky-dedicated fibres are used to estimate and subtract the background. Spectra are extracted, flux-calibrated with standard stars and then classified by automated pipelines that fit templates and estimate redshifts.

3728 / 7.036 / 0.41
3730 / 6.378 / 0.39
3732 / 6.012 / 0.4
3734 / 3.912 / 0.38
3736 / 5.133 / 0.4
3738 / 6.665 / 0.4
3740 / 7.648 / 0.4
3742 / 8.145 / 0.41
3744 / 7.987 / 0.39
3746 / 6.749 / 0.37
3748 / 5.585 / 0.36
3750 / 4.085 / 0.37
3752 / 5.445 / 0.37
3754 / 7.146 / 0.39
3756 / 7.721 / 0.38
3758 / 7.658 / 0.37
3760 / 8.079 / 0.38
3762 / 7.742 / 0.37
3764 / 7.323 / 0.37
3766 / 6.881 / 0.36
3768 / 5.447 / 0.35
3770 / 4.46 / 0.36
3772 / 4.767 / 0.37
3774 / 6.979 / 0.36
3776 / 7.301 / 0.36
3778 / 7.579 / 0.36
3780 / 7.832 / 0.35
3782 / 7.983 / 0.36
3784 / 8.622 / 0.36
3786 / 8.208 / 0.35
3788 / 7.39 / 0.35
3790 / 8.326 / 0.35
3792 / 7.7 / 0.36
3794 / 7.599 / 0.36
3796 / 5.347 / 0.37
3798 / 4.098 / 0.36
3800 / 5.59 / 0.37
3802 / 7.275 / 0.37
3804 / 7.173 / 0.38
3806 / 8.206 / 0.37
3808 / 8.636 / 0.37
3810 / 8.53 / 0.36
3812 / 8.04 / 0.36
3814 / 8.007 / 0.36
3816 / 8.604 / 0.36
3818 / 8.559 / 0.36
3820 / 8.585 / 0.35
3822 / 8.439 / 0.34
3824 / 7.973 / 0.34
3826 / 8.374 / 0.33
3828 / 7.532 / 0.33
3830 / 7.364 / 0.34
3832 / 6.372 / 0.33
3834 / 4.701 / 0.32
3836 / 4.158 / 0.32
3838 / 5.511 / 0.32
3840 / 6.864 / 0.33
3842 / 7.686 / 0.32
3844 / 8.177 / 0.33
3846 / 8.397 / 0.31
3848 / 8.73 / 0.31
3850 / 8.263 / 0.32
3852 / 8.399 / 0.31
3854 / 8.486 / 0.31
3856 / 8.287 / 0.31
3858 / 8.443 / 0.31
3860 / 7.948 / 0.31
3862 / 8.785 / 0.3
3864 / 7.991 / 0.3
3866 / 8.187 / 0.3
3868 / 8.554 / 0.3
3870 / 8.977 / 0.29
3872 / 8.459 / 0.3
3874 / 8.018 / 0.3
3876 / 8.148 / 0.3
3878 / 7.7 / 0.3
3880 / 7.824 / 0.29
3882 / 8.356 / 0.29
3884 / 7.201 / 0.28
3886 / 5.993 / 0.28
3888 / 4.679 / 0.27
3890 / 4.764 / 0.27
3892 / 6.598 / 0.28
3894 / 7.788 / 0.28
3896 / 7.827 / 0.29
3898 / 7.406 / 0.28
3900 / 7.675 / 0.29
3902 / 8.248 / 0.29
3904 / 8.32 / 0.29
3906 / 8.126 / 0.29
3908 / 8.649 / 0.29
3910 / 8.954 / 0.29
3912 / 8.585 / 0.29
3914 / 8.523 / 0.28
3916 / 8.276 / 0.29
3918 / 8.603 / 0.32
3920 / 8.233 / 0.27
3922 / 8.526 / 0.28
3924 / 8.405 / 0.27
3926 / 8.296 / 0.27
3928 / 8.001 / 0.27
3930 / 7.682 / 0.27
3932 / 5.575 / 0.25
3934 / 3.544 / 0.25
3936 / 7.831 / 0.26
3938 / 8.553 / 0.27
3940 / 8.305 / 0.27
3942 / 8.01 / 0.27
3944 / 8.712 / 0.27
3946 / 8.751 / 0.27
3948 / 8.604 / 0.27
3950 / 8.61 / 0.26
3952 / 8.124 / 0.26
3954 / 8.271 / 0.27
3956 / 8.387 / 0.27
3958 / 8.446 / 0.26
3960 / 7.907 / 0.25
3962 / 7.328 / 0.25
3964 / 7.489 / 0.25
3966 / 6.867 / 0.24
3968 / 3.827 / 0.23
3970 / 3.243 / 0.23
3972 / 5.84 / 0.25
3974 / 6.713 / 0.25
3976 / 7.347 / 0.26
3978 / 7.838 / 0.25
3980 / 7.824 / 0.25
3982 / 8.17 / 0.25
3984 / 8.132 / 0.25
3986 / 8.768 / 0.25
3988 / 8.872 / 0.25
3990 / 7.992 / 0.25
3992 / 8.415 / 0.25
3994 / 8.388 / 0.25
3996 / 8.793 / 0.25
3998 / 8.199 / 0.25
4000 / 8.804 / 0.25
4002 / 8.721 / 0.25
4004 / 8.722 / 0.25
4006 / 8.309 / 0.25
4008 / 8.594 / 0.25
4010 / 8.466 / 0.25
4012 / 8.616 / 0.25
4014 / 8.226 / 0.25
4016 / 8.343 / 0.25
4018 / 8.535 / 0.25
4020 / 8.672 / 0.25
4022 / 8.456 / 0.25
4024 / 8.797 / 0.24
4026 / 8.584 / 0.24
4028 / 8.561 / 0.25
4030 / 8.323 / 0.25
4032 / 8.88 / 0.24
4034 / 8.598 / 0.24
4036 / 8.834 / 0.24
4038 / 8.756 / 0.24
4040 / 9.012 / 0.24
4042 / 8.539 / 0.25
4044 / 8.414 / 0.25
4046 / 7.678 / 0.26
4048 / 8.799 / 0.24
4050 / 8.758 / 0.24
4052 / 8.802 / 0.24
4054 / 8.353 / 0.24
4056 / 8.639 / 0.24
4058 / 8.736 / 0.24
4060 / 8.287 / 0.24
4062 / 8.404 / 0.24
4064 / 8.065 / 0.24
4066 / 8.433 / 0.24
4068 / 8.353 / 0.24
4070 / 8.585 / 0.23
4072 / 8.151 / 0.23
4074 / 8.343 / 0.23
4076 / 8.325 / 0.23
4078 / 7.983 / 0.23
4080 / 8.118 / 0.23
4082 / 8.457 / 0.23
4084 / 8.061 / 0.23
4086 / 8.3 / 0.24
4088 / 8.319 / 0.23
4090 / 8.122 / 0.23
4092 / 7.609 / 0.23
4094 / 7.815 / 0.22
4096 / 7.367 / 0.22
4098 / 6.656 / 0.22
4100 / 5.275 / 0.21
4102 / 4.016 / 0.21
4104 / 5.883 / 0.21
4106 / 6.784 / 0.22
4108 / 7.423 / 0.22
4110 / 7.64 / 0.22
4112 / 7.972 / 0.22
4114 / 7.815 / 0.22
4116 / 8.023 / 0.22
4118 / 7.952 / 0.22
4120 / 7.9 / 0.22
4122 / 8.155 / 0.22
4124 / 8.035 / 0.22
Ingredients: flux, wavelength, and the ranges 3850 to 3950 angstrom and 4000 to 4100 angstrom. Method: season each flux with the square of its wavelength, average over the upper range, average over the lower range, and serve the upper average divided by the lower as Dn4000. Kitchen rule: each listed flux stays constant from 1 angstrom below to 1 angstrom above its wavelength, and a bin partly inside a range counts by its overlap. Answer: 1.1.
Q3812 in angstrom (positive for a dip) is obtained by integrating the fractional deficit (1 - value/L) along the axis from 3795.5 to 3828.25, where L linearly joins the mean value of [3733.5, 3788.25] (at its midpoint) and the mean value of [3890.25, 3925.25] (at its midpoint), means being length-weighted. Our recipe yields -1.6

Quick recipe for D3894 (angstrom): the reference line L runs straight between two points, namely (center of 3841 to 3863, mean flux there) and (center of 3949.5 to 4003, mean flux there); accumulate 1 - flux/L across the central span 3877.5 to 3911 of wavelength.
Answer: 2.84 angstrom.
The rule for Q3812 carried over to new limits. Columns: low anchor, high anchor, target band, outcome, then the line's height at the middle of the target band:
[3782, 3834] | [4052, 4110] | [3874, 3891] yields 1.6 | 7.62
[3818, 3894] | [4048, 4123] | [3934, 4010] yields -1.3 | 7.7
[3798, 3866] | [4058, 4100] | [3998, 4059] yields -4.8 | 7.96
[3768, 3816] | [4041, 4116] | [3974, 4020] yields -3.9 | 7.68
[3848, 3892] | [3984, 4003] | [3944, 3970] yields 2.2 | 8.31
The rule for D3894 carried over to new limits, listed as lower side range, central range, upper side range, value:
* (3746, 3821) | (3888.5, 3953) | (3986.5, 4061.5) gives 0.79 angstrom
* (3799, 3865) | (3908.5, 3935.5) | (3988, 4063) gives 0.96 angstrom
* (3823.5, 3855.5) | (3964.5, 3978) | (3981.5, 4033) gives 3.91 angstrom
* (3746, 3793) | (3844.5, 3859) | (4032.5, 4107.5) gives -2.35 angstrom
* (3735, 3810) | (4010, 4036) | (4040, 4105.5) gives -2.63 angstrom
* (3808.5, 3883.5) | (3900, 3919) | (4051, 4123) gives -1.39 angstrom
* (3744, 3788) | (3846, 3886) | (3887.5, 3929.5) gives -3.32 angstrom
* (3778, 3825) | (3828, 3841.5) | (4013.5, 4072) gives 3.07 angstrom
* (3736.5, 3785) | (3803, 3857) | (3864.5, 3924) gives -2.36 angstrom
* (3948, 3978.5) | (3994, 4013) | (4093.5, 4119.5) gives -4.00 angstrom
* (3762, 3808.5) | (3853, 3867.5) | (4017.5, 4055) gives -1.64 angstrom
